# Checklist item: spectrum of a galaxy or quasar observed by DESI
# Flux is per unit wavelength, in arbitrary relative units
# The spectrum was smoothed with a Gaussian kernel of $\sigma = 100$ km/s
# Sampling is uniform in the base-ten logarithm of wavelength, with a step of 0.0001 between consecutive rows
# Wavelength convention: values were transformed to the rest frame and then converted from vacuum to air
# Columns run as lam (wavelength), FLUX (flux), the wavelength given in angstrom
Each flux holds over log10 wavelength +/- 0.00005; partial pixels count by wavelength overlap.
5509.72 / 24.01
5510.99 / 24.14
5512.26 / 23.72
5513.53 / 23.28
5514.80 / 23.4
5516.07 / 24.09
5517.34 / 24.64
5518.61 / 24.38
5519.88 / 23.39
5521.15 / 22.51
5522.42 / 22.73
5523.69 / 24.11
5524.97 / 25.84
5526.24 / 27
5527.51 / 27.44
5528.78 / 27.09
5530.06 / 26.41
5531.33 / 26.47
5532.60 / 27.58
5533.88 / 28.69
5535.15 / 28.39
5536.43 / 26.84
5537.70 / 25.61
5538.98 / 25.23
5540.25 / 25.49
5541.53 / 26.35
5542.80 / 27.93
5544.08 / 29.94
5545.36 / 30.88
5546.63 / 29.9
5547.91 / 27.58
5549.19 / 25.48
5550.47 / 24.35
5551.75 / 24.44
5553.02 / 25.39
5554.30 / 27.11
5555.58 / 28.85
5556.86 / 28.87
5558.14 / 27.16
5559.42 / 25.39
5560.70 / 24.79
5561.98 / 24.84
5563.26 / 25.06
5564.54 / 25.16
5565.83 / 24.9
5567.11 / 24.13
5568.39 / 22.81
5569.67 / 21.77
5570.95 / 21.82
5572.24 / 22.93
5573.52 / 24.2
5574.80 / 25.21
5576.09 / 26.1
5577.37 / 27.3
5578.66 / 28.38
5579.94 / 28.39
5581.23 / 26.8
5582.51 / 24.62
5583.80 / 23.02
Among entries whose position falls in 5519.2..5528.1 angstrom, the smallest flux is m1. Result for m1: 22.51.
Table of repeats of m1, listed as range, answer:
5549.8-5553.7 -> 24.35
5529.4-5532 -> 26.41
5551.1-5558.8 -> 24.44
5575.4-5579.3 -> 26.1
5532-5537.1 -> 26.84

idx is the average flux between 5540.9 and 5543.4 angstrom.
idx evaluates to 27.2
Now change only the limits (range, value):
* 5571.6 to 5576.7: 24.6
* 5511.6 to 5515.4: 23.5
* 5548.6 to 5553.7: 24.9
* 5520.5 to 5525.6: 23.8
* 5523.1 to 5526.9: 25.7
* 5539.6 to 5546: 28.1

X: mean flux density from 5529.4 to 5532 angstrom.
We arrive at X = 26.5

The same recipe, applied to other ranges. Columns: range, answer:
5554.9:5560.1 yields 27.5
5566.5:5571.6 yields 22.6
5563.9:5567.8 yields 24.7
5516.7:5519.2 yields 24.5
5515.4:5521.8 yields 23.8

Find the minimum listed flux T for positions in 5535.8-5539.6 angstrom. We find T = 25.23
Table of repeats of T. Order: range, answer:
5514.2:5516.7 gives 23.4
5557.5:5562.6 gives 24.79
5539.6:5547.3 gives 25.49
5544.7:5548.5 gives 27.58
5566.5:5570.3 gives 21.77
